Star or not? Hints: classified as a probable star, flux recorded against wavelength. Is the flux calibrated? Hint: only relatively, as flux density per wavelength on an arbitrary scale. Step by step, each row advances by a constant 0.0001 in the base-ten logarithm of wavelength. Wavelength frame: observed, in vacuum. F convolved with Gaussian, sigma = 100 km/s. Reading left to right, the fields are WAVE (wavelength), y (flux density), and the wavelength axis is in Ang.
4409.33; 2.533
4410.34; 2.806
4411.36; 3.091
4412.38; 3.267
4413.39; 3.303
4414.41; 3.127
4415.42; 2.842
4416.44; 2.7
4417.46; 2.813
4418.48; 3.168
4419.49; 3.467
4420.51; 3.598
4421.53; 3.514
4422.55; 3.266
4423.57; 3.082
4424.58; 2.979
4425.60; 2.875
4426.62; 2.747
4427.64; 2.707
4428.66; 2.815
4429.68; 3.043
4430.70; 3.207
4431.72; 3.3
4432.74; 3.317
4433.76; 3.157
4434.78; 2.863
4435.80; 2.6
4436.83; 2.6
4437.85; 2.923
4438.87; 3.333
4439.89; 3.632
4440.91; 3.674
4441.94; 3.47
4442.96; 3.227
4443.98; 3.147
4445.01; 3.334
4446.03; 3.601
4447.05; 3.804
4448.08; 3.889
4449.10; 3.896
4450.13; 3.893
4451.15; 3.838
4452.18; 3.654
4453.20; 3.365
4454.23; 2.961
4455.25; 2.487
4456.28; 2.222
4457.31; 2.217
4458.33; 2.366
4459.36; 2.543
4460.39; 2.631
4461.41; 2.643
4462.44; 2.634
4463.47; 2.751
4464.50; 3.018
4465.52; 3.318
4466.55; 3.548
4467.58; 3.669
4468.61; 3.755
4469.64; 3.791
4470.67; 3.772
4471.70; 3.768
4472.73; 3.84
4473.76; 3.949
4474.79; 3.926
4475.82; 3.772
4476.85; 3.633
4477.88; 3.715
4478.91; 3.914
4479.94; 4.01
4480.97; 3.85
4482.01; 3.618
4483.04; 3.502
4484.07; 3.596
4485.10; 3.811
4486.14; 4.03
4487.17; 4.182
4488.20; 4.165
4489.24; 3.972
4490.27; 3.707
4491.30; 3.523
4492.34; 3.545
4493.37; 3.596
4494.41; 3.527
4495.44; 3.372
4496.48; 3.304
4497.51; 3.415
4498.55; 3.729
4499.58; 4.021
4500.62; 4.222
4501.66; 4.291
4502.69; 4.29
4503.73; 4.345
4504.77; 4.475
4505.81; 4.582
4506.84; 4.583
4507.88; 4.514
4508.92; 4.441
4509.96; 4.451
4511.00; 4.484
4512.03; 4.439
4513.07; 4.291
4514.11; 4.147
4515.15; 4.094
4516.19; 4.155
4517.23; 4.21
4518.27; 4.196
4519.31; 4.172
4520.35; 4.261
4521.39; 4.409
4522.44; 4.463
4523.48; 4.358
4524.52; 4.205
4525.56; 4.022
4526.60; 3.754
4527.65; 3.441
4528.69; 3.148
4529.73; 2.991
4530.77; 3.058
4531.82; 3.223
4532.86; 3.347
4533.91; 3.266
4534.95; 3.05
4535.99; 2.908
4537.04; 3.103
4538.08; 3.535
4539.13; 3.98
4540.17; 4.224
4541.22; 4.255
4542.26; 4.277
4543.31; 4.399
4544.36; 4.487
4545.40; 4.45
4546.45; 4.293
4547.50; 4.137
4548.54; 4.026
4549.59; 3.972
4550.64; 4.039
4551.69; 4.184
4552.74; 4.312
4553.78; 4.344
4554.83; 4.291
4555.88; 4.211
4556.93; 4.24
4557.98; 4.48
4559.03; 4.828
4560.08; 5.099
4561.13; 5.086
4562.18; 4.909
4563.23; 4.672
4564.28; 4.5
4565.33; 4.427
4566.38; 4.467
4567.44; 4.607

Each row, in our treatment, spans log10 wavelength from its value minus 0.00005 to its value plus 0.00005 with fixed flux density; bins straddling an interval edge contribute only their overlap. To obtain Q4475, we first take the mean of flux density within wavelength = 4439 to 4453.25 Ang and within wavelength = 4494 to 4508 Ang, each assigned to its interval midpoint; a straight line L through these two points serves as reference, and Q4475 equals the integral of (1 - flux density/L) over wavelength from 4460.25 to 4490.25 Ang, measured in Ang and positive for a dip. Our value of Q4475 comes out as 1.7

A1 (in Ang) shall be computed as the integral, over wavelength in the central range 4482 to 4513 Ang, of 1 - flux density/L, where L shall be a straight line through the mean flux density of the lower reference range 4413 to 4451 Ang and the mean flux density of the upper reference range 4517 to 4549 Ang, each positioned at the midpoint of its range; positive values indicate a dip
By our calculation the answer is -3.1 Ang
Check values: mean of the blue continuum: 3.22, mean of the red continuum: 3.86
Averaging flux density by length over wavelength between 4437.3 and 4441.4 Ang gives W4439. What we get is 3.39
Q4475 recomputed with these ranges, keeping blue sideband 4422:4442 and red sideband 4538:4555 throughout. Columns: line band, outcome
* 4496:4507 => -1.00 Ang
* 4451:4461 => 1.56 Ang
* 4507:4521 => -1.53 Ang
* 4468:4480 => -1.12 Ang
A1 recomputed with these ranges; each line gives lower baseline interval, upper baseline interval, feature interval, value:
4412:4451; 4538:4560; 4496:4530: -1.6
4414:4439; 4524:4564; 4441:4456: -1.1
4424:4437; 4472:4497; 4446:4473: 1.1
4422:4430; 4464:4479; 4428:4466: 1.8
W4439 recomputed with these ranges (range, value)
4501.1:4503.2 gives 4.3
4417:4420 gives 3.16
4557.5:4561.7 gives 4.88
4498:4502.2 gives 4.06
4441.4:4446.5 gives 3.35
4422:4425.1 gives 3.12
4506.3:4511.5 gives 4.5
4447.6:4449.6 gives 3.9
